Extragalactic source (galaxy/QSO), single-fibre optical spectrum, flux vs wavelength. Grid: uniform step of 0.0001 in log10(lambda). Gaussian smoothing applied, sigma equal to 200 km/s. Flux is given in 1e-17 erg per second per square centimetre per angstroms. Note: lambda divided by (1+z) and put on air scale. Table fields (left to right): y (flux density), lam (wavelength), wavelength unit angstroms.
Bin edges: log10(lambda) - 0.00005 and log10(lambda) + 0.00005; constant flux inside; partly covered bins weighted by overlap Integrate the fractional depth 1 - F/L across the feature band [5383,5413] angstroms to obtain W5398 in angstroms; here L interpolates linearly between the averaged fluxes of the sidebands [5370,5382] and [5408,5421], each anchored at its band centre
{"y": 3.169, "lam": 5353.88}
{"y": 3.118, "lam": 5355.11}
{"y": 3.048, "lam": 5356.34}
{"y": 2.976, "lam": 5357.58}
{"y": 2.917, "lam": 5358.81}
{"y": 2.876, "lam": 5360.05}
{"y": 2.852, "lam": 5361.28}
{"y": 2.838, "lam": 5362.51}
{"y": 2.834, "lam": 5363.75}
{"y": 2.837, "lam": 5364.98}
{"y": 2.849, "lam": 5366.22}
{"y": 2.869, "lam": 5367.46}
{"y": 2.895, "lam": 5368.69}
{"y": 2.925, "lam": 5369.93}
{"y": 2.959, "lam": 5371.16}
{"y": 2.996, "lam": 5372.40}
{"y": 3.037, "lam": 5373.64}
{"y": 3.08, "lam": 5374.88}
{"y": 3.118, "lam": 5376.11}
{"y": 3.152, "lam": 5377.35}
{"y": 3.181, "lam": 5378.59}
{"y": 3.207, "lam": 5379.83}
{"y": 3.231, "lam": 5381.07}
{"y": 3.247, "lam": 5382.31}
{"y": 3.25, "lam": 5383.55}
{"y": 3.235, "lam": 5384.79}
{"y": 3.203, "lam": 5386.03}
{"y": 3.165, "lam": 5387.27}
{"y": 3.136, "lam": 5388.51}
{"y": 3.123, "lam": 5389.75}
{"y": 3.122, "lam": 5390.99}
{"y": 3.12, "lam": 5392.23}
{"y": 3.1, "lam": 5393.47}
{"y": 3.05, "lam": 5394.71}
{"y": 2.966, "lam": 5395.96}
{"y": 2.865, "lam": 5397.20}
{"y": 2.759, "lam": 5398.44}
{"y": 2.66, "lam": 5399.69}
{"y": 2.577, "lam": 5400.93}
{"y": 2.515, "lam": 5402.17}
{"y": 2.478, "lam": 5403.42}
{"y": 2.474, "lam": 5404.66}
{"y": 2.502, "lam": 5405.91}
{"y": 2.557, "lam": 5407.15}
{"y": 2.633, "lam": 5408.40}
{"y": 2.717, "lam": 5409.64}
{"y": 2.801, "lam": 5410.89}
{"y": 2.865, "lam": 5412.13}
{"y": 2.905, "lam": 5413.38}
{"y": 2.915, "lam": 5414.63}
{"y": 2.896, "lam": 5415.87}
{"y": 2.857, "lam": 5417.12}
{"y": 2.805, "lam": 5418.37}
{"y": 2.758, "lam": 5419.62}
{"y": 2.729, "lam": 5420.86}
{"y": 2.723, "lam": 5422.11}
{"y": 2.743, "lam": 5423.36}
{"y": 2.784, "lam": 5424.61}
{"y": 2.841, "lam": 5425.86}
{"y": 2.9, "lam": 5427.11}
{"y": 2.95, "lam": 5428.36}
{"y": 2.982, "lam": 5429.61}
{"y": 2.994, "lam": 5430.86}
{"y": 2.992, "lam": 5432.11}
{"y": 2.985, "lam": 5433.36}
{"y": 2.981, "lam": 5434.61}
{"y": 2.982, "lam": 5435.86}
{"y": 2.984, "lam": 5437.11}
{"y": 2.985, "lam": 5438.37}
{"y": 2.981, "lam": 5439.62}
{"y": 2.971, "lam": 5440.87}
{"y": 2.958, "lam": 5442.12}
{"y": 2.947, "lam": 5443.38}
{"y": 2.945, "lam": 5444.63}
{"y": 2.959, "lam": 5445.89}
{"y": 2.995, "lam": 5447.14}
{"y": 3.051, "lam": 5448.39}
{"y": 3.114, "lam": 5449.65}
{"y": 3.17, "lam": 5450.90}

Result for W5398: 0.7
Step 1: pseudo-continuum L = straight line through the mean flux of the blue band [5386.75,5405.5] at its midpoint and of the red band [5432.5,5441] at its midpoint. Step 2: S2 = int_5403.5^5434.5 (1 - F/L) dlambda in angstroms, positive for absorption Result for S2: 1.39 angstroms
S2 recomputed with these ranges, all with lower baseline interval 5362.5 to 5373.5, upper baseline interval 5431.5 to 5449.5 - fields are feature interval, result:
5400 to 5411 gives 1.4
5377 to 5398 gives -1.5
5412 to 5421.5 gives 0.4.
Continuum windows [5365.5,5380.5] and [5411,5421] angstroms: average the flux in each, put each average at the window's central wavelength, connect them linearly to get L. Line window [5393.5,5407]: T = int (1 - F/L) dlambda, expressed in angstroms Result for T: 0.99 angstroms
